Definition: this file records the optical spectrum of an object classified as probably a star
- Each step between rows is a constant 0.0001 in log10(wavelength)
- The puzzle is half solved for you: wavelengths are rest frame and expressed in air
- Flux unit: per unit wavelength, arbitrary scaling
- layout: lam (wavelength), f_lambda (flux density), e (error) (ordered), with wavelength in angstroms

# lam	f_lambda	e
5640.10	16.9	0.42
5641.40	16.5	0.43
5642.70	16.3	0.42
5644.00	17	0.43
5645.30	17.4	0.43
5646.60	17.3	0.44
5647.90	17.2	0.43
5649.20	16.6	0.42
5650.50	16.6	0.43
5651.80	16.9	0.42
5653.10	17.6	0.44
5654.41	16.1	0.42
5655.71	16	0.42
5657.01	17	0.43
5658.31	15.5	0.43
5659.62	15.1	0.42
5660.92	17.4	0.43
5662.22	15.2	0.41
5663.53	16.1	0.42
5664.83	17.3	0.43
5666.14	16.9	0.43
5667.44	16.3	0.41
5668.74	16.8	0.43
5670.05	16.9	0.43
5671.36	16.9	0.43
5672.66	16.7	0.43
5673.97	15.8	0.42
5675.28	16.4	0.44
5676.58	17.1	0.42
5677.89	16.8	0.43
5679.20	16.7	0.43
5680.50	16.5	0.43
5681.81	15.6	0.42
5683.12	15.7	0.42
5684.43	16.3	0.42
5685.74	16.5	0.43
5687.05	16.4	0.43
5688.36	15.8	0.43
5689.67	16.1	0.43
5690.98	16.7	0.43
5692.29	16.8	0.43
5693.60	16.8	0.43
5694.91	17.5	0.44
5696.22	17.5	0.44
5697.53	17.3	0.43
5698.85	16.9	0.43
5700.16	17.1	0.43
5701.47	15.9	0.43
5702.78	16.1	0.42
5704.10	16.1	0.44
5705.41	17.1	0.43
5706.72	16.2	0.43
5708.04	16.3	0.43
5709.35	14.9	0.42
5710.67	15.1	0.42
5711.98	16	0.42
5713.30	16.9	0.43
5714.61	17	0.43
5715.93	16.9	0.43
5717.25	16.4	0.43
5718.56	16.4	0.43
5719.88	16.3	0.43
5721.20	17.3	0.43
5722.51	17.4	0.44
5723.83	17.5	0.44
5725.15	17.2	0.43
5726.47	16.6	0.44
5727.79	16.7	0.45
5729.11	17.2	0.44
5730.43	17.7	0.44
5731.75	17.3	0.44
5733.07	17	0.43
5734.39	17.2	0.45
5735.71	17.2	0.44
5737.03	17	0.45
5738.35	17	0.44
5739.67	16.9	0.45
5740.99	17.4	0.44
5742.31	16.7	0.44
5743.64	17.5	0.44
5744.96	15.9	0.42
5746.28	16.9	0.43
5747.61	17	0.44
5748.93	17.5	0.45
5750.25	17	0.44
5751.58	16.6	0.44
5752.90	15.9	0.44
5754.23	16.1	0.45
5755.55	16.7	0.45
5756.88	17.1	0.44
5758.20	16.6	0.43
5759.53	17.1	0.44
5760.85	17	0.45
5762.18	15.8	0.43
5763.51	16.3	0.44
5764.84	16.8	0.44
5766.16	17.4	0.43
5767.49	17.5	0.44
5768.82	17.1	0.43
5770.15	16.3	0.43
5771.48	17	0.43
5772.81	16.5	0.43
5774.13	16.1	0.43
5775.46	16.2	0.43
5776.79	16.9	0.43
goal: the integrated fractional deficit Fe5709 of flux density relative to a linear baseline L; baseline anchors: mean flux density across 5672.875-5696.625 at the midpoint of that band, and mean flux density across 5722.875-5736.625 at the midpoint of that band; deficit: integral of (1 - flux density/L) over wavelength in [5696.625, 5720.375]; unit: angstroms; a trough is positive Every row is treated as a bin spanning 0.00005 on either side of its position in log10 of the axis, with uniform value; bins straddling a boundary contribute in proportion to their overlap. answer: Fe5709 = 0.6 angstroms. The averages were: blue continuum 16.5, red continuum 17.2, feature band 16.4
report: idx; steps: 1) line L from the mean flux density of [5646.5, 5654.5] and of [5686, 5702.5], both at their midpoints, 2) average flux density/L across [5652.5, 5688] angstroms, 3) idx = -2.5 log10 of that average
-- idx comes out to 0.03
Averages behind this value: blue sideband 16.9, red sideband 16.7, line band 16.4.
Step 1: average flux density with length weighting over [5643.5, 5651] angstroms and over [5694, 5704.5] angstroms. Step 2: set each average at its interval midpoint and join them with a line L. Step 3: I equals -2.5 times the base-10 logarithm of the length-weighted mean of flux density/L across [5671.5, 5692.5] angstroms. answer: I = 0.033 mag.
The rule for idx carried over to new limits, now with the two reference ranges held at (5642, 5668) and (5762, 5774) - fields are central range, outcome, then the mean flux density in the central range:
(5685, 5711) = 0.01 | 16.5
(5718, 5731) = -0.02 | 17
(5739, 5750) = -0.02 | 17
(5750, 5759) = 0.01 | 16.6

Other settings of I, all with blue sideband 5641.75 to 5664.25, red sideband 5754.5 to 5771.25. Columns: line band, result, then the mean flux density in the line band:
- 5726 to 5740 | -0.023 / 17.1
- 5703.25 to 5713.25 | 0.044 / 16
